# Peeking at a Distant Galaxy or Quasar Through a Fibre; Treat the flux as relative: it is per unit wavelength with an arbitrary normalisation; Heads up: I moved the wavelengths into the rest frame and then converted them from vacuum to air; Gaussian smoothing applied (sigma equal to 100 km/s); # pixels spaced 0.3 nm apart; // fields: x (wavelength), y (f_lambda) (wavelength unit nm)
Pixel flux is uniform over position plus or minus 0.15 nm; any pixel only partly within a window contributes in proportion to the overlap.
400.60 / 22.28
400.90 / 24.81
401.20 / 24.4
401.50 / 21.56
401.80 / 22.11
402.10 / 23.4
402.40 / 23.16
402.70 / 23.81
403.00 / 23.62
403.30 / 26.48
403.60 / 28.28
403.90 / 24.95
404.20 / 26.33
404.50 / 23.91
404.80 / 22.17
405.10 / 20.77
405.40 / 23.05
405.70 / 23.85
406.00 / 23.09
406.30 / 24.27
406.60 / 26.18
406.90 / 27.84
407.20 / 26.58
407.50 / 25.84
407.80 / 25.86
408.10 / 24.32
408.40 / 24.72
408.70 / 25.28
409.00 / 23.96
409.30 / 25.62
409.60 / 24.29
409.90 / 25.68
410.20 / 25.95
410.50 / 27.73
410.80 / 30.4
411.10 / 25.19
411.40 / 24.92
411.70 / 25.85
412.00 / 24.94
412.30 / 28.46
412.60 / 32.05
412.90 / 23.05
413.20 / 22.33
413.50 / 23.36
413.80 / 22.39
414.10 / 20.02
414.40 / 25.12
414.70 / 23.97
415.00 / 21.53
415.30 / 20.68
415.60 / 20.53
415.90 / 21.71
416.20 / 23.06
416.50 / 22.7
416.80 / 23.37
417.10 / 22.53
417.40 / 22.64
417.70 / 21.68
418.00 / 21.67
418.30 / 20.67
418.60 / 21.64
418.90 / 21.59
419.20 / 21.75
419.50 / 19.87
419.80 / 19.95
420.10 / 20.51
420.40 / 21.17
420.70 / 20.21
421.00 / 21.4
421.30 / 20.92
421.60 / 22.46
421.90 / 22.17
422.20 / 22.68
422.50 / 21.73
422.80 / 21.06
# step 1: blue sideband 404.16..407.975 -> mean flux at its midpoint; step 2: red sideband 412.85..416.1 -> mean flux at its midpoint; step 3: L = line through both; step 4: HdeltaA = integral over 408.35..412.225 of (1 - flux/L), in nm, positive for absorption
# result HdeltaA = -0.404 nm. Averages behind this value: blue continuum 24.5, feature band 25.8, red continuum 22.2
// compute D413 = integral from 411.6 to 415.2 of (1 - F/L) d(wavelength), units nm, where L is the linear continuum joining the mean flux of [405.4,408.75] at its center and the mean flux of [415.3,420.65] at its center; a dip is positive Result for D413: -0.20 nm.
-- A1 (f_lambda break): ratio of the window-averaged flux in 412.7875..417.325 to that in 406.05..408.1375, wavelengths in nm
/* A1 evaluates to 0.9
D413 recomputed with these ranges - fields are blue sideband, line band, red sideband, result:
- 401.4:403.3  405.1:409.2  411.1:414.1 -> -0.130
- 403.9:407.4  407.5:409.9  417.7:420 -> -0.136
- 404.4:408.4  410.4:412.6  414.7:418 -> -0.366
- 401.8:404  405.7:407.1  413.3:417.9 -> -0.072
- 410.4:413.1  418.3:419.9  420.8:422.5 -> 0.151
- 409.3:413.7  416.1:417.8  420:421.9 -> 0.040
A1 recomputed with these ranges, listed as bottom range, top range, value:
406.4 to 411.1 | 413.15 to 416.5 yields 0.86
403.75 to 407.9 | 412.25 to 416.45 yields 0.95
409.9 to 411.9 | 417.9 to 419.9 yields 0.79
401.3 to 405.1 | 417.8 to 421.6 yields 0.87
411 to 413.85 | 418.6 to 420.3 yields 0.82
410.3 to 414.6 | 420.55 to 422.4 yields 0.85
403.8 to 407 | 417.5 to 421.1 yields 0.87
